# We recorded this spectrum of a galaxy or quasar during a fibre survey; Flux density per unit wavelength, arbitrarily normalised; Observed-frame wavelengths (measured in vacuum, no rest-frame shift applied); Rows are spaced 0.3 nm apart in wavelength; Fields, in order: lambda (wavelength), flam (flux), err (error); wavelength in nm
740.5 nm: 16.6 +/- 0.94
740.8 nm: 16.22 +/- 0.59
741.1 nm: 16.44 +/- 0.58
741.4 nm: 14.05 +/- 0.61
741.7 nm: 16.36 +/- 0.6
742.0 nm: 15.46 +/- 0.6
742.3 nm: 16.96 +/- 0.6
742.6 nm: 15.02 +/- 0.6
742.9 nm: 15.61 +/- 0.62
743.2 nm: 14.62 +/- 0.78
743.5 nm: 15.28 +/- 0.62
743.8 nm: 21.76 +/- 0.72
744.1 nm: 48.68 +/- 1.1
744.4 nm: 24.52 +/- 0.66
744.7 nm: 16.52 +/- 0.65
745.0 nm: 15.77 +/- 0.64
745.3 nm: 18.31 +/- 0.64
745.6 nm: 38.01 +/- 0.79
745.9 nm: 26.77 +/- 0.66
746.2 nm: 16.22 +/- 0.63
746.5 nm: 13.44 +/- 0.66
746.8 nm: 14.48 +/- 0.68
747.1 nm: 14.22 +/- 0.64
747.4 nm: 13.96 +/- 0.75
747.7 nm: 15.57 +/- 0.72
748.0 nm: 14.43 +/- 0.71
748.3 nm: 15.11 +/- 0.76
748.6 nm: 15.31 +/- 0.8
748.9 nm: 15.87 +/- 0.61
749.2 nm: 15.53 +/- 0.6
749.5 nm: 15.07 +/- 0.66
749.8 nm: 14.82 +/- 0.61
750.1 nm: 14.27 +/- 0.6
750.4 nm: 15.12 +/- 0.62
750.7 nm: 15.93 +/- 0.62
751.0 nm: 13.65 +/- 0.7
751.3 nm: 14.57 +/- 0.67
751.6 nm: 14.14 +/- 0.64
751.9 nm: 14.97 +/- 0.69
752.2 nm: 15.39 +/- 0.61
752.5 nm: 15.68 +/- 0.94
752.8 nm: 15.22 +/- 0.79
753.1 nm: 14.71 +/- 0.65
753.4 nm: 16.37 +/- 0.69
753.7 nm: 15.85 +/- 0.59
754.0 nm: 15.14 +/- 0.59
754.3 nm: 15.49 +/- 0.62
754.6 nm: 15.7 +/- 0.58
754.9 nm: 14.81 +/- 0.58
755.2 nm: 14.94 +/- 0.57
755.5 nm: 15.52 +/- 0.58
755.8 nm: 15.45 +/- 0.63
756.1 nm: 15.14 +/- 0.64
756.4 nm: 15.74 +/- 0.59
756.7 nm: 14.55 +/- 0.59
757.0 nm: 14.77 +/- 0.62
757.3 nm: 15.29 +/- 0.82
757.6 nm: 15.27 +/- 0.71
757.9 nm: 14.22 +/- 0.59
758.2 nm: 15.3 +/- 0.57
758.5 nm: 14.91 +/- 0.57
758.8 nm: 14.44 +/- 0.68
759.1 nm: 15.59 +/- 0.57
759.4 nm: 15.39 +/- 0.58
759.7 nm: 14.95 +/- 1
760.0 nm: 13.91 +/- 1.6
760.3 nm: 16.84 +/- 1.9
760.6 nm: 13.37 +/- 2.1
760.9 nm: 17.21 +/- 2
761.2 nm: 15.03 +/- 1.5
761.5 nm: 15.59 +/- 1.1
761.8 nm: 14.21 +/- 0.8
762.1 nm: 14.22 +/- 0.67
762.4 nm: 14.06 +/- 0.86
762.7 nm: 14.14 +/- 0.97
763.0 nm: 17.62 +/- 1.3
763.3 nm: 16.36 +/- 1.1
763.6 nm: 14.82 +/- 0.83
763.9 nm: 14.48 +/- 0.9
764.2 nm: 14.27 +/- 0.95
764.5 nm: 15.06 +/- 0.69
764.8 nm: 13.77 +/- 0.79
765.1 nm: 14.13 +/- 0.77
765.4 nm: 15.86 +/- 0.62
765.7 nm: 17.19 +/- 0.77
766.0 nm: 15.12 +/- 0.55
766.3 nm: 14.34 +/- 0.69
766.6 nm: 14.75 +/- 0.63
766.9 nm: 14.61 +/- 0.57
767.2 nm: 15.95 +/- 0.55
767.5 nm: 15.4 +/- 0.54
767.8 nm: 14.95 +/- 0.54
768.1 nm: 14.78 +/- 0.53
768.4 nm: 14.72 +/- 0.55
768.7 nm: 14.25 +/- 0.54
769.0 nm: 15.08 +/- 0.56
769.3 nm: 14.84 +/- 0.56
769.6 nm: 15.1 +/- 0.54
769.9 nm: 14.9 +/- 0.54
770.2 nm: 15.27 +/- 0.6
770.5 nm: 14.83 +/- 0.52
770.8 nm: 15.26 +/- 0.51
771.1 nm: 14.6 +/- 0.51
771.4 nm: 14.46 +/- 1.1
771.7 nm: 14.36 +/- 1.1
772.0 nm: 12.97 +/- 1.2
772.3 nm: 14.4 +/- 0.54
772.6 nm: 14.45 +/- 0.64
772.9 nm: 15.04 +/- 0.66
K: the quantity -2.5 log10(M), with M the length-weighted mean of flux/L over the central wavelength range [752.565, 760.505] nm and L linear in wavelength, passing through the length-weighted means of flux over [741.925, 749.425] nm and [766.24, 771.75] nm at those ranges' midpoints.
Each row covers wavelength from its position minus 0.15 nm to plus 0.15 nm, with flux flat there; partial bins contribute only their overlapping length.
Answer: 0.12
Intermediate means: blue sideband 18.7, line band 15.2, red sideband 14.9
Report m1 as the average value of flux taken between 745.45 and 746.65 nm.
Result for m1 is 23.6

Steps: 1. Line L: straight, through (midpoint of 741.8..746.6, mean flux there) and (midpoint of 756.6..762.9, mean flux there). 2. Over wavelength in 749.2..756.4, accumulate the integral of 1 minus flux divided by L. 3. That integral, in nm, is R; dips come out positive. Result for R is 0.98 nm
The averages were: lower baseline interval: 20.8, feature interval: 15.1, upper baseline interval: 14.9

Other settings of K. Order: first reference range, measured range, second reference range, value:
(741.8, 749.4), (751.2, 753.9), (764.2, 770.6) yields 0.150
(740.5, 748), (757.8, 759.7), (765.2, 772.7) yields 0.104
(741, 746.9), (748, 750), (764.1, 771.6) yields 0.229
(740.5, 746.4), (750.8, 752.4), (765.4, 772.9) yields 0.247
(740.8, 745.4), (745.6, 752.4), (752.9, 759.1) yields 0.089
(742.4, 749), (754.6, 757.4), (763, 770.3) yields 0.130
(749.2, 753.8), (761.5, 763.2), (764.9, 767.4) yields 0.016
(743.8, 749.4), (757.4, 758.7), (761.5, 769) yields 0.127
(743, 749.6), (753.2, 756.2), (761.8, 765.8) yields 0.113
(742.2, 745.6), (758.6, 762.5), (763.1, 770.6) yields 0.116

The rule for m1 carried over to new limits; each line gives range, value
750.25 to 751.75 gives 14.7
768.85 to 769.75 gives 15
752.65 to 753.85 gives 15.5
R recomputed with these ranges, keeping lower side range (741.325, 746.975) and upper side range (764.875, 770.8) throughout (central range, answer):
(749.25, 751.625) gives 0.49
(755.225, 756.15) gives 0.12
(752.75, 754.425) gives 0.23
